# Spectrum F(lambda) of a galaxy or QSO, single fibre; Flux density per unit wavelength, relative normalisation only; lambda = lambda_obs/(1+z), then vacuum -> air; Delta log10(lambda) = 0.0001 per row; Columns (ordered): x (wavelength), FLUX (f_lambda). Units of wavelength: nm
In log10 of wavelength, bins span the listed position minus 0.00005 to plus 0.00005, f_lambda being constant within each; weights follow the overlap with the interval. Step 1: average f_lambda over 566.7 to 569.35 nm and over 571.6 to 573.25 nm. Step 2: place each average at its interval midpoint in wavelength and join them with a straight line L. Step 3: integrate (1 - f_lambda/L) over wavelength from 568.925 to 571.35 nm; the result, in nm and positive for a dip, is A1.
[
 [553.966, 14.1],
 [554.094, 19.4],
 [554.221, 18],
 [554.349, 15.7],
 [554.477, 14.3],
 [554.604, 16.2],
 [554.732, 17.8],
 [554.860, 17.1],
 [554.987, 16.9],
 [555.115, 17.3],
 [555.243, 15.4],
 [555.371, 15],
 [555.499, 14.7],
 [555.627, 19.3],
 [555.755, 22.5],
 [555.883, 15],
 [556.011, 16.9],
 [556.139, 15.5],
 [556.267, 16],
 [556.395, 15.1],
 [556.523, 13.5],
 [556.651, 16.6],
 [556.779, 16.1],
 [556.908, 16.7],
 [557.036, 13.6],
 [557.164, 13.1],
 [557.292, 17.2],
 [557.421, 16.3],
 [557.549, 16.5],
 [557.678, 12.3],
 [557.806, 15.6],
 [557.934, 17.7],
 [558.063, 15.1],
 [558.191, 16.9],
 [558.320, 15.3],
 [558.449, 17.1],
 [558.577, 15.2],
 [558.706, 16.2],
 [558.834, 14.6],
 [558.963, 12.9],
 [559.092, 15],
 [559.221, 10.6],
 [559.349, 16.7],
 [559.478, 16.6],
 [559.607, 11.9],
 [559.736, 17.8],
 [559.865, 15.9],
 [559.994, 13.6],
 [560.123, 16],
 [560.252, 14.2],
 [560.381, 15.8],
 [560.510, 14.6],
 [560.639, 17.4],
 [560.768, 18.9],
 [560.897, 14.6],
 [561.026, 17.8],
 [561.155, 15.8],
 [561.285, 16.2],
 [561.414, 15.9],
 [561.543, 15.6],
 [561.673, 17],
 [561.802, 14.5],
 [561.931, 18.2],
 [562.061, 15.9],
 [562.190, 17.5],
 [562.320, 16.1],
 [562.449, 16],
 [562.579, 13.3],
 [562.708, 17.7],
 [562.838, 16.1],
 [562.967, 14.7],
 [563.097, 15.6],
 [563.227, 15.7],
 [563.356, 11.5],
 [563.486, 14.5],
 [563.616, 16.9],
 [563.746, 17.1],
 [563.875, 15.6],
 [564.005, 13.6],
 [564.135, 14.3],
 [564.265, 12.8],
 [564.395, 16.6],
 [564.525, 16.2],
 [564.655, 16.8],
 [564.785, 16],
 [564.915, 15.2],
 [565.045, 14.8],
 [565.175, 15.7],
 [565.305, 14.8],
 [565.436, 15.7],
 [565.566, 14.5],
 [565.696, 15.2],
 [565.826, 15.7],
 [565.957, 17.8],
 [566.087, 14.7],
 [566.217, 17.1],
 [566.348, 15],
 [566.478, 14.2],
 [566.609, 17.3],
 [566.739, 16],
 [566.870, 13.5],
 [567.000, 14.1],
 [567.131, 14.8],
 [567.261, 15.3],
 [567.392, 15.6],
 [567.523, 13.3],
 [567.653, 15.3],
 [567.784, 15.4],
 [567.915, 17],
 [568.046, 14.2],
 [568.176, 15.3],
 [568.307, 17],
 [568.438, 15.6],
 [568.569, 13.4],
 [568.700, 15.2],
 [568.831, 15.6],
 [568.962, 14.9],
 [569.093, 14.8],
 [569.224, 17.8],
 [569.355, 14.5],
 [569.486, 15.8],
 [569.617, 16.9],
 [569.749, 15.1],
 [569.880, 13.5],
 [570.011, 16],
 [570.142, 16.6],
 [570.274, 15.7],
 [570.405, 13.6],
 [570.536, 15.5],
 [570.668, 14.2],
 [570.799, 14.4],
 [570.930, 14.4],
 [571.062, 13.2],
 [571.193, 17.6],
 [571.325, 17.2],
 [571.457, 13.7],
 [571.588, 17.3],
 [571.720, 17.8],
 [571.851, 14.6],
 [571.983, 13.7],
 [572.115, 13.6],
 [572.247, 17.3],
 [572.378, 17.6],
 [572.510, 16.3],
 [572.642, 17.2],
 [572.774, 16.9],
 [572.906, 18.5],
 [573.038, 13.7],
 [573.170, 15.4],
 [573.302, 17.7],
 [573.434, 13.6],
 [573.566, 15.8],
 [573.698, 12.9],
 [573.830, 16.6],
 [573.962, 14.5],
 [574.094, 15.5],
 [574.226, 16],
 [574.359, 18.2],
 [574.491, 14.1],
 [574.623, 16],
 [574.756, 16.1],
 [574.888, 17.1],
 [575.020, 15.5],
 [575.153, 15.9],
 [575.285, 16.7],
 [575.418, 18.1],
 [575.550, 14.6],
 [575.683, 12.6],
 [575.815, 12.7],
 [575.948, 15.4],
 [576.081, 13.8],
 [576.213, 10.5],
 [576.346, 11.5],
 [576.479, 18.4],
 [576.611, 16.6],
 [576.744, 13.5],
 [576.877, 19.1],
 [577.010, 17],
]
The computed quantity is 0.05 nm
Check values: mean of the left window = 15.2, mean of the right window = 16.1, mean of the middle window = 15.3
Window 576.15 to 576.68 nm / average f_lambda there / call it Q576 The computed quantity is 14.3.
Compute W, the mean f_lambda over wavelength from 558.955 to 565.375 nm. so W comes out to 15.5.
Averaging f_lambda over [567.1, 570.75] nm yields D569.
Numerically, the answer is 15.3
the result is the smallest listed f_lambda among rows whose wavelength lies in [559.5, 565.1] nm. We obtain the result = 11.5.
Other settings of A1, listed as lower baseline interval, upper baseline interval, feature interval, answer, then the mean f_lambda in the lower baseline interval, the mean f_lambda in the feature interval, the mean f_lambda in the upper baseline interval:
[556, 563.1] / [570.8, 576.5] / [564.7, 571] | 0.09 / 15.6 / 15.3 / 15.4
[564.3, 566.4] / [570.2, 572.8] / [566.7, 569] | 0.08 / 15.7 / 15.1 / 15.6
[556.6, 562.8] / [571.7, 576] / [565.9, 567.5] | 0.03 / 15.7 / 15.4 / 15.7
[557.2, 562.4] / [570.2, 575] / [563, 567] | 0.09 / 15.7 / 15.3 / 15.7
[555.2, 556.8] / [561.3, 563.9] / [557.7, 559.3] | 0.10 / 16.3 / 15.1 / 15.8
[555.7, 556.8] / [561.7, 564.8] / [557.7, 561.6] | 0.10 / 16.3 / 15.6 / 15.6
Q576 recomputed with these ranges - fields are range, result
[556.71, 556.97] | 16.4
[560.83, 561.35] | 16.1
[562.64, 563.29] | 15.9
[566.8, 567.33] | 14.4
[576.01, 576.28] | 12.2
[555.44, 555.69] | 17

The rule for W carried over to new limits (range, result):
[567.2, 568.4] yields 15.4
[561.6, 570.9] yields 15.4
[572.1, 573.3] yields 16.5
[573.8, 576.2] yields 15.4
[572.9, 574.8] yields 15.5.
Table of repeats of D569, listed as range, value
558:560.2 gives 15.1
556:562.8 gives 15.6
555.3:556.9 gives 16.4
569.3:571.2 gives 15.1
